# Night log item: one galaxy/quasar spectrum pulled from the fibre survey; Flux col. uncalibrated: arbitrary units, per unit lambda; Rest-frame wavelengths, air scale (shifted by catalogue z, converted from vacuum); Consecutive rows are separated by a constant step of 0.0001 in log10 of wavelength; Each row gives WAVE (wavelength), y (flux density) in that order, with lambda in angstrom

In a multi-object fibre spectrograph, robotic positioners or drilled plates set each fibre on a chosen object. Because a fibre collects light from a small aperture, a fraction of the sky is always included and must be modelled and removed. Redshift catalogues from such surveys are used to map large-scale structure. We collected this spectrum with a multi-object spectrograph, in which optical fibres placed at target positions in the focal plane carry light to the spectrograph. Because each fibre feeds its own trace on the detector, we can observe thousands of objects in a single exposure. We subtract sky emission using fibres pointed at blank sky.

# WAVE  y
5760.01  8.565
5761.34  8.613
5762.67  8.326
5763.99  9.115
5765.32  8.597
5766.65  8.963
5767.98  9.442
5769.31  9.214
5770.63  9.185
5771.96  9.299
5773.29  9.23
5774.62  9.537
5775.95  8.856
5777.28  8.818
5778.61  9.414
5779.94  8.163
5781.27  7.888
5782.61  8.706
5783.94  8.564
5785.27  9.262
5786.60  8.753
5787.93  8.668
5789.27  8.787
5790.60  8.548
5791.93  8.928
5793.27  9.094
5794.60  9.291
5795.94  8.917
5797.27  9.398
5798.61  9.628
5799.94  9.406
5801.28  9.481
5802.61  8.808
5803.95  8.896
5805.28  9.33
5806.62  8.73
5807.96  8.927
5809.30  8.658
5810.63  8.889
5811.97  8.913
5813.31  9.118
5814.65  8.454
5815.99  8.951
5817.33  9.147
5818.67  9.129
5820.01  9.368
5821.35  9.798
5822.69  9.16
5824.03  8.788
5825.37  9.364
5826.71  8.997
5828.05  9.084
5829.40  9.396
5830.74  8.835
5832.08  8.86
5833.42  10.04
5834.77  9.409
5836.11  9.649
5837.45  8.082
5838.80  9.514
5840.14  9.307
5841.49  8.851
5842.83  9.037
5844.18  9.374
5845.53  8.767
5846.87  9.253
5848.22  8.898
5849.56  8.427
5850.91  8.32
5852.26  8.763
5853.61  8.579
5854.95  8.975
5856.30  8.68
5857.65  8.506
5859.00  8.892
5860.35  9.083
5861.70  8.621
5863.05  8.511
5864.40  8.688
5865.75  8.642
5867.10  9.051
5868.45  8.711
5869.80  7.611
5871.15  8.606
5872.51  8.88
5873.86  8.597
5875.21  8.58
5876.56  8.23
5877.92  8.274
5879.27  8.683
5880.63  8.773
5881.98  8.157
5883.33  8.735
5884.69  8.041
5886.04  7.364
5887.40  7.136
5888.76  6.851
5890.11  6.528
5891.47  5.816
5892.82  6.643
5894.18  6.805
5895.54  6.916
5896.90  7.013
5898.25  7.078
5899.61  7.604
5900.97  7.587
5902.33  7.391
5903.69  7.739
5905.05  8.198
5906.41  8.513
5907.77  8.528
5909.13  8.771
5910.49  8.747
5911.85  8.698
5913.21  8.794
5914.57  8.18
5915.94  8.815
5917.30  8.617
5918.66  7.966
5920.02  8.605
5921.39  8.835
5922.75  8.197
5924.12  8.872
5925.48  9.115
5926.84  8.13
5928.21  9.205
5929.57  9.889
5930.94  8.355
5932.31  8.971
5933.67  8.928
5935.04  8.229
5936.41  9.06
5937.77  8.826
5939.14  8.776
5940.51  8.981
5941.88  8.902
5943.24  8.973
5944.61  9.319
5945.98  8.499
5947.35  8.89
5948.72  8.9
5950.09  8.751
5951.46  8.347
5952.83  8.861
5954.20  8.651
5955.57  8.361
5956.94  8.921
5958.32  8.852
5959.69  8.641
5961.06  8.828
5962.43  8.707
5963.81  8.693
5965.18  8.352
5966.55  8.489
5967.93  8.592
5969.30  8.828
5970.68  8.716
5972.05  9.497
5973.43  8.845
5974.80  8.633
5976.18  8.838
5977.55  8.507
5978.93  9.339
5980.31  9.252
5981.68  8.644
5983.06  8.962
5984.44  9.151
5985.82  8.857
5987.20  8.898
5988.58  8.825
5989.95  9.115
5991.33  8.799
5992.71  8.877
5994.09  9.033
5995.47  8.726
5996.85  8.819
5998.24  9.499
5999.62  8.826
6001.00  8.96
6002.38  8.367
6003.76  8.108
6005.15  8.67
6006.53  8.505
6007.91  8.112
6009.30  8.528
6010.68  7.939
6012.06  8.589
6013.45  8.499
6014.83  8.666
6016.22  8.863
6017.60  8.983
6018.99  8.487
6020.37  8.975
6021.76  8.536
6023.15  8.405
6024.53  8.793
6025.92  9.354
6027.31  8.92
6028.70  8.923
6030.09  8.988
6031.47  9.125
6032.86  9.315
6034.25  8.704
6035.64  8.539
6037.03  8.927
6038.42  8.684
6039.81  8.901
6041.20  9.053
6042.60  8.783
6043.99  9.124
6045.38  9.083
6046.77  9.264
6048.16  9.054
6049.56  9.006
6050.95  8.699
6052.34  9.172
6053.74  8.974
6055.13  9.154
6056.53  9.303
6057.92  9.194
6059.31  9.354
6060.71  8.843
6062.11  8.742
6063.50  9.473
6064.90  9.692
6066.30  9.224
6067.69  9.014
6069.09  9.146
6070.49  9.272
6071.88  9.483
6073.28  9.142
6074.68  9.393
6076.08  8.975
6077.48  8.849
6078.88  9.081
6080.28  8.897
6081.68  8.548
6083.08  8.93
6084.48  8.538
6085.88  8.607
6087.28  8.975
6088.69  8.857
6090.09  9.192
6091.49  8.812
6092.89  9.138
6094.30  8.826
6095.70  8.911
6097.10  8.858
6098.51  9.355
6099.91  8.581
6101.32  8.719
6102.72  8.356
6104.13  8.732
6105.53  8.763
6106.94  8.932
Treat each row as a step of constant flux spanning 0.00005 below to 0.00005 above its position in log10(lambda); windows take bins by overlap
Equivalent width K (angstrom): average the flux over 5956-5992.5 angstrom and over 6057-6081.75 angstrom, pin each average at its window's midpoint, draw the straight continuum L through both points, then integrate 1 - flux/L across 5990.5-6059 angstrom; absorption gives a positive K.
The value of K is 1.3 angstrom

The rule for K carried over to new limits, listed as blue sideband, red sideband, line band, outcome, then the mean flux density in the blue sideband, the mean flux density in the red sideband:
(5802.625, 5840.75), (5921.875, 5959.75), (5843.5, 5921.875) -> 6.3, 9.1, 8.8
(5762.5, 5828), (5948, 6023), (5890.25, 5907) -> 3.1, 9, 8.74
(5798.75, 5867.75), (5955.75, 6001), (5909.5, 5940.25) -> 0.6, 8.99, 8.86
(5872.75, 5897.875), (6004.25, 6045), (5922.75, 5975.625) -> -4.2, 7.64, 8.75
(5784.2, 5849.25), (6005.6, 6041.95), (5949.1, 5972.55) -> 0.4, 9.08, 8.74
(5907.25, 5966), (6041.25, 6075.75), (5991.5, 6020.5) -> 1.0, 8.73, 9.14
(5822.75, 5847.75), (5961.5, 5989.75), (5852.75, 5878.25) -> 1.3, 9.14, 8.84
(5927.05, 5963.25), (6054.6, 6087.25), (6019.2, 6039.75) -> 0.3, 8.82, 9.08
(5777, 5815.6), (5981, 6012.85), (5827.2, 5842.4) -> -0.5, 8.91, 8.73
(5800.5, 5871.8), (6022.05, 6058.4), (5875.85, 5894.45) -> 2.8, 8.94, 8.97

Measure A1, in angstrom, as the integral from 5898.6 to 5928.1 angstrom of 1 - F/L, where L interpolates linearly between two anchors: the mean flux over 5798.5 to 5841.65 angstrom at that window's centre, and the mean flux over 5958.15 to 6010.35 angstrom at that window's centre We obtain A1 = 1.8 angstrom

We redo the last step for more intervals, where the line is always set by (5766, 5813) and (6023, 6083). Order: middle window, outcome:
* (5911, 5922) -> 0.5 angstrom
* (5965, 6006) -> 0.9 angstrom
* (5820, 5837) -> -0.5 angstrom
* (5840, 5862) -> 0.4 angstrom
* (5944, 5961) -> 0.5 angstrom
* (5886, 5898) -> 3.0 angstrom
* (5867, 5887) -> 1.4 angstrom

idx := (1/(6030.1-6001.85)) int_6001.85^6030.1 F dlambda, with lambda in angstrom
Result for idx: 8.62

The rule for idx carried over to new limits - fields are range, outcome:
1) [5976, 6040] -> 8.79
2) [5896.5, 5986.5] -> 8.64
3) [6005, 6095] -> 8.92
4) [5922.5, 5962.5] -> 8.81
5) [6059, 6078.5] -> 9.18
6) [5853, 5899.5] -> 8.06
